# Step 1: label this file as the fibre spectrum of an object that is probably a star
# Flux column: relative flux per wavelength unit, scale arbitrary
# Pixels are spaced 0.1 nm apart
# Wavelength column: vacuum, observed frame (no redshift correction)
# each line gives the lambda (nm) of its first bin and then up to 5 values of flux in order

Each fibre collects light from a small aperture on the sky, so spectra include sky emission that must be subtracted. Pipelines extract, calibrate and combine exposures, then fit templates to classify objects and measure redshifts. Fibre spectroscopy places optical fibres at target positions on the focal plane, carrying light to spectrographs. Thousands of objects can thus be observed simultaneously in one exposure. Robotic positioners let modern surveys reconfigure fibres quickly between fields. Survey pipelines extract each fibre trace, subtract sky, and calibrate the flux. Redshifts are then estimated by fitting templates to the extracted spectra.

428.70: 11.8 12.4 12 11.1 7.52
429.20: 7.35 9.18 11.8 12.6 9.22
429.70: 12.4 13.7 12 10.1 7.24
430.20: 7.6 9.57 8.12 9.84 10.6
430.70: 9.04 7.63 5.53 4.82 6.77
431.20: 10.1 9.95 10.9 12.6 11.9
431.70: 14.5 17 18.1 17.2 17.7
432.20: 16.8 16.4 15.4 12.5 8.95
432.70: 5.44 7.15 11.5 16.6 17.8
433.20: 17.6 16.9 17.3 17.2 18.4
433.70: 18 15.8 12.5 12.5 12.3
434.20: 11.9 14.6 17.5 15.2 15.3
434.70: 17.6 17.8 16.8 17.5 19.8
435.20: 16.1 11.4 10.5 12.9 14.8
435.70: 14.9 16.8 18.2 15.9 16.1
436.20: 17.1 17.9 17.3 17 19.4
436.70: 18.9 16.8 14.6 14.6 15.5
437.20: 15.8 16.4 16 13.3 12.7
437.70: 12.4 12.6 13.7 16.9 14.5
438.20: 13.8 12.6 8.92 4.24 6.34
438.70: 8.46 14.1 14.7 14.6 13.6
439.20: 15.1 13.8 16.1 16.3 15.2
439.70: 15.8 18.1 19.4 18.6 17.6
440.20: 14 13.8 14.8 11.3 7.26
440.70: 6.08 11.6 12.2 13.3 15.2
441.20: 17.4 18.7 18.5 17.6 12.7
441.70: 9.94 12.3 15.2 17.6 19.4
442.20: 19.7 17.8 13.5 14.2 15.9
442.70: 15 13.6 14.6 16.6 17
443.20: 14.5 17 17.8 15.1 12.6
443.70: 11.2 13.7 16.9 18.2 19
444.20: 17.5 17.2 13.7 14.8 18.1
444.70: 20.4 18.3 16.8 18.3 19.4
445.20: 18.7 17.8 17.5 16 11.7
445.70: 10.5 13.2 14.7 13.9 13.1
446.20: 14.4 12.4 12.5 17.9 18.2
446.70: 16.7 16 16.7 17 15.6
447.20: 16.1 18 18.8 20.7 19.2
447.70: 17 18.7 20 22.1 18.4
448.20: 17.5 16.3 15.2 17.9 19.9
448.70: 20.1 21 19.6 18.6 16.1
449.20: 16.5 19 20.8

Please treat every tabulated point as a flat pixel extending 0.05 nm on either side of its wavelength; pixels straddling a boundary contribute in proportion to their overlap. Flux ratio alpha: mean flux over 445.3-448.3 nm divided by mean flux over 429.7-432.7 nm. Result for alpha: 1.4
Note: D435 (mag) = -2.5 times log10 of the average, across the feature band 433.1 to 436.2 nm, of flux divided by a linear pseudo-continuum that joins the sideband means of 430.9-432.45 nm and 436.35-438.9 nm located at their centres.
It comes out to -0.17 mag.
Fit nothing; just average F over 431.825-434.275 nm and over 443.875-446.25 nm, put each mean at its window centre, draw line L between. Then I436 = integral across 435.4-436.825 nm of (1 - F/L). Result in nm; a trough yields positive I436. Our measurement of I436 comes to -0.13 nm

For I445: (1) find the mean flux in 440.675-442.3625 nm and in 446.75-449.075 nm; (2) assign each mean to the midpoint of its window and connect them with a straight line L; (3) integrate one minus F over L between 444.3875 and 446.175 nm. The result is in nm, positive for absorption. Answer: 0.10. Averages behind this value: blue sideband 15.1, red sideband 18.3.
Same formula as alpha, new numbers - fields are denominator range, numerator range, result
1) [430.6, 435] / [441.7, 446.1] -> 1.16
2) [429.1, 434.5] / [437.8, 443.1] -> 1.16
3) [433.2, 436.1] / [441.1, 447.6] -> 1.03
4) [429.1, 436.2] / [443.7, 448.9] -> 1.28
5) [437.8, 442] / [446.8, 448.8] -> 1.32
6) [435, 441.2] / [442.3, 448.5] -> 1.13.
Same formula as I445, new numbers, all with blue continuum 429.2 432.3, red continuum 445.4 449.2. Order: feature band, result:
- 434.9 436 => -0.225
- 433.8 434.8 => -0.180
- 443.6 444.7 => -0.023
